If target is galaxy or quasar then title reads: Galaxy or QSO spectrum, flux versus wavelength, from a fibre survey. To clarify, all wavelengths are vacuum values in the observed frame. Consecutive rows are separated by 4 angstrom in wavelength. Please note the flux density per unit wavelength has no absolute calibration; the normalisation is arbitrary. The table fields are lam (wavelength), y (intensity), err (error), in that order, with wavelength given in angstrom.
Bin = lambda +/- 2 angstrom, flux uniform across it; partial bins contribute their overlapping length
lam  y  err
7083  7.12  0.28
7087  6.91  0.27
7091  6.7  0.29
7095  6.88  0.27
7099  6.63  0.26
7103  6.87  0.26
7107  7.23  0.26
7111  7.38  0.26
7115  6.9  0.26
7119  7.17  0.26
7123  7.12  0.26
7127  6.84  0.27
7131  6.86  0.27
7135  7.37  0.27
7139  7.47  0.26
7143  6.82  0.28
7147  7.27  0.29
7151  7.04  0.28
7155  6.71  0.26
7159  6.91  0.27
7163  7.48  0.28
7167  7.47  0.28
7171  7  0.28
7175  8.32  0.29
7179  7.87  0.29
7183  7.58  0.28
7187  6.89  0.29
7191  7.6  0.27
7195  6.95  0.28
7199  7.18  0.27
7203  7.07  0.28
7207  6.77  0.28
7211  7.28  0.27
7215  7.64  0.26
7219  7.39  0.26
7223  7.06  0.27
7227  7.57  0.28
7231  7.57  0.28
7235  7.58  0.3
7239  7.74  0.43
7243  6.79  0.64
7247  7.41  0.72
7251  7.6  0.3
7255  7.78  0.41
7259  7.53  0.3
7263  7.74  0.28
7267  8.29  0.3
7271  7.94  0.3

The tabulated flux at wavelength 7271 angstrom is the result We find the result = 7.94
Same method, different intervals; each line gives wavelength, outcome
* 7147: 7.27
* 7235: 7.58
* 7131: 6.86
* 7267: 8.29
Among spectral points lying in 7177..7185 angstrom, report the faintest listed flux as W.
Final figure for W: 7.58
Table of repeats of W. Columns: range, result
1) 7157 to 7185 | 6.91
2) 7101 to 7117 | 6.87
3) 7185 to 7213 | 6.77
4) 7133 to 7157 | 6.71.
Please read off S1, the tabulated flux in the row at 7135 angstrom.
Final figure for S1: 7.37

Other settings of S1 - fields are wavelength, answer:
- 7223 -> 7.06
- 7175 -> 8.32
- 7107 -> 7.23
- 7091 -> 6.7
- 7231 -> 7.57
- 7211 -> 7.28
